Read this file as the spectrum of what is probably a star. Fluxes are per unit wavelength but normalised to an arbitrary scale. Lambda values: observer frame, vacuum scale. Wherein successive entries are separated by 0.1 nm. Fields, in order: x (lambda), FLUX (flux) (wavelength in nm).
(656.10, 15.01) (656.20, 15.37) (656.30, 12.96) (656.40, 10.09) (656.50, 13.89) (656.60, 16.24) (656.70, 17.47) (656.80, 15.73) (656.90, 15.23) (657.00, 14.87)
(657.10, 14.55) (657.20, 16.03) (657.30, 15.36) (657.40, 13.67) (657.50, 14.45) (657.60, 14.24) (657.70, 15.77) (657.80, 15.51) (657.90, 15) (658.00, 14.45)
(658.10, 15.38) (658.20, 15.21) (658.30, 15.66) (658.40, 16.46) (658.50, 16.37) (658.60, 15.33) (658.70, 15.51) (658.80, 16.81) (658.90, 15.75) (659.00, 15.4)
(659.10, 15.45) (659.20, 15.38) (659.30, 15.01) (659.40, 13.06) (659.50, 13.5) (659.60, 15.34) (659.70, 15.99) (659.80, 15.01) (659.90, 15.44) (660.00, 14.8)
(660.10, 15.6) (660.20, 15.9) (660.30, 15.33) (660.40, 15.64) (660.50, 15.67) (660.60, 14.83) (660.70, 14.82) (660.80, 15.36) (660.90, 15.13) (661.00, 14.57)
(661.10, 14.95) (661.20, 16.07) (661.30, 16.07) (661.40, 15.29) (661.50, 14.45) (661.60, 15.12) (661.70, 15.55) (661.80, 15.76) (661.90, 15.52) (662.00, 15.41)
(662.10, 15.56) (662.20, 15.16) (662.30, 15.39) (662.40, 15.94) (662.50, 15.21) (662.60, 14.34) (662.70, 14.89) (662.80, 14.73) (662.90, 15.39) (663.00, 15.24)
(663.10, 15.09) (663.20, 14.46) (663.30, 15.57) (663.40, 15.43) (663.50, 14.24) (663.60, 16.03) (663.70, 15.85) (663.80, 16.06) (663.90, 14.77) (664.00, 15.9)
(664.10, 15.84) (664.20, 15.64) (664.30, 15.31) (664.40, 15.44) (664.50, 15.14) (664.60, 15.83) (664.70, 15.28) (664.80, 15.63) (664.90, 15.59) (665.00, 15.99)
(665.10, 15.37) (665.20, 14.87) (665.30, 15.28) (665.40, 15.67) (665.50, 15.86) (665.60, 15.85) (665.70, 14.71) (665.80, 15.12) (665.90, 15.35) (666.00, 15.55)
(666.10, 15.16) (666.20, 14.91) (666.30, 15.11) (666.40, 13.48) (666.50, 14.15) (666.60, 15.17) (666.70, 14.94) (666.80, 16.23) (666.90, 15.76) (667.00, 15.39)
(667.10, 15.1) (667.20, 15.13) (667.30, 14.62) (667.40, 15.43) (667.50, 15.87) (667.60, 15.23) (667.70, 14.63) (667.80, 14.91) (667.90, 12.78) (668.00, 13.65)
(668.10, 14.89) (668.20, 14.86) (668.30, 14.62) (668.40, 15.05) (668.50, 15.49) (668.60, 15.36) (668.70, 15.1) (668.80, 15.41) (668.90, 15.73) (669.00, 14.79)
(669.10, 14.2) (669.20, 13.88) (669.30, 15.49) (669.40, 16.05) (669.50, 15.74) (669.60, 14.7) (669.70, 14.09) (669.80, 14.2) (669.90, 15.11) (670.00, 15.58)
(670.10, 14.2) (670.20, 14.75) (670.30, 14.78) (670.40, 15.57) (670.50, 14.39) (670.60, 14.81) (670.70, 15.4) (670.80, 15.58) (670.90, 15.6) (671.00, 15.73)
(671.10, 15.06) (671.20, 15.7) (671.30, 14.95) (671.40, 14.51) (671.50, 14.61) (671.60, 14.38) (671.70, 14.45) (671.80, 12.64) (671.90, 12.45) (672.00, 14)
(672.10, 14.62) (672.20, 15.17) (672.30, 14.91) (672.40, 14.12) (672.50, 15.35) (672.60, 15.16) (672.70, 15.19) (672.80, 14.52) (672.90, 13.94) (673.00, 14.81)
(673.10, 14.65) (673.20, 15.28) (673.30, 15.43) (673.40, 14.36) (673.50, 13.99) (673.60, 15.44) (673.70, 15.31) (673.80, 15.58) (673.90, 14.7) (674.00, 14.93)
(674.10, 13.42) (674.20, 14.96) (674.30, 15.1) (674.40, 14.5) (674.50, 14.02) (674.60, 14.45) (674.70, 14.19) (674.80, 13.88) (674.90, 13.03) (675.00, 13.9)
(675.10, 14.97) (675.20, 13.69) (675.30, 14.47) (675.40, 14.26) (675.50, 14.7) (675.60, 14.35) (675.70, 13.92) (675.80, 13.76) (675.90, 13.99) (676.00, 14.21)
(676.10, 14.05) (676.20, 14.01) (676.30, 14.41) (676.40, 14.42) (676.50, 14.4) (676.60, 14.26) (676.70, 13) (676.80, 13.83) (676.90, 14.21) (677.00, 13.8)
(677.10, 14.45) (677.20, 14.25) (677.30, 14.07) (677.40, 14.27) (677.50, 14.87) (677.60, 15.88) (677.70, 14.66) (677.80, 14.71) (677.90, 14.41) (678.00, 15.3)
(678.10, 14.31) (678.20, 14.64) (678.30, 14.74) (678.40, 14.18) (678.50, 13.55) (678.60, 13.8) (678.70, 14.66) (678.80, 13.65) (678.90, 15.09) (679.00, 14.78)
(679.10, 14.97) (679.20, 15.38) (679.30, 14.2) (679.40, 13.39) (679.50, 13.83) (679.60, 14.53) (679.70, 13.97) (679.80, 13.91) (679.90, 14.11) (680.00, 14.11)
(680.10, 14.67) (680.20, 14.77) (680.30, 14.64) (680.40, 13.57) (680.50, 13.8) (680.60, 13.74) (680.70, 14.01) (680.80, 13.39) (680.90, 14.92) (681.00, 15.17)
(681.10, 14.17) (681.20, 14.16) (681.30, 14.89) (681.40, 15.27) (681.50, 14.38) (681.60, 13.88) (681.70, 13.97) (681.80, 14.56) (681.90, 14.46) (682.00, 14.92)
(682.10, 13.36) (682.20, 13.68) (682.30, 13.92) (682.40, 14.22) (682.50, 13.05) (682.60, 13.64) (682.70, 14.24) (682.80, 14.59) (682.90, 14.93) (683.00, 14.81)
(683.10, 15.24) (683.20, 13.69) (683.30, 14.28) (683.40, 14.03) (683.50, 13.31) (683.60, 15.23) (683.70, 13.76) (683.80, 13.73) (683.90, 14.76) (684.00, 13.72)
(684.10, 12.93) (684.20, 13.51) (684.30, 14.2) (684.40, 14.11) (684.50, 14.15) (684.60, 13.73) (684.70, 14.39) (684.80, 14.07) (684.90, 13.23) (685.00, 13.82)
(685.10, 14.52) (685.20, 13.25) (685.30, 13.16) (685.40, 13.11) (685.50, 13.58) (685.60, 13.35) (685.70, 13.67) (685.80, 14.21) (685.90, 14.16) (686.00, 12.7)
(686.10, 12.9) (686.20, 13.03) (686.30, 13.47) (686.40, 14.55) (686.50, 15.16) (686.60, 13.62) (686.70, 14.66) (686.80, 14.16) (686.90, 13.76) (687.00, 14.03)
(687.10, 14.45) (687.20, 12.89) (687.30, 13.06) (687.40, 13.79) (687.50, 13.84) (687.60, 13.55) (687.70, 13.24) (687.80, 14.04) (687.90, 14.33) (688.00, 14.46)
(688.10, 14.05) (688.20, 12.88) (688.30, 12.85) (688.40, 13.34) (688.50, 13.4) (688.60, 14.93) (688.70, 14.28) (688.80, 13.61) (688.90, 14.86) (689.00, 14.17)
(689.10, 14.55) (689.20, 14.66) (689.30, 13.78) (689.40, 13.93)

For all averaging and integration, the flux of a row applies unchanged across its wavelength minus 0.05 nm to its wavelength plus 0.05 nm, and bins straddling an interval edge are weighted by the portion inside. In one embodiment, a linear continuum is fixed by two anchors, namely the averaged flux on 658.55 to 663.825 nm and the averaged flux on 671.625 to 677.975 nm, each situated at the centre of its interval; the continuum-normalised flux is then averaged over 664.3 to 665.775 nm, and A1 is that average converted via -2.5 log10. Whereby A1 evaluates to -0.03 mag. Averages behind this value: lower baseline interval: 15.3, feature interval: 15.5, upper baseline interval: 14.4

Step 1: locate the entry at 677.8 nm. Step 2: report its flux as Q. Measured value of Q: 14.71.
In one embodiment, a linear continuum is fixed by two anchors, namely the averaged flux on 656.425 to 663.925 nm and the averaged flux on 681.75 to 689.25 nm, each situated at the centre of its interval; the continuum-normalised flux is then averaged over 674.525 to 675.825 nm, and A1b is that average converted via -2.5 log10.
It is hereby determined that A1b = 0.026 mag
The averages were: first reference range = 15.3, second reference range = 13.9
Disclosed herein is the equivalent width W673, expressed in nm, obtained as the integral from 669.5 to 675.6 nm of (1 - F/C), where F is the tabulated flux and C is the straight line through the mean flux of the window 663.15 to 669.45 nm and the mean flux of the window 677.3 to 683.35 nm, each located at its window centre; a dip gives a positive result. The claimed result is 0.07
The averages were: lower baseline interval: 15.2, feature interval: 14.6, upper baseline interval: 14.3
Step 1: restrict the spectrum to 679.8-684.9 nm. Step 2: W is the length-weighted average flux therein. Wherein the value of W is 14.2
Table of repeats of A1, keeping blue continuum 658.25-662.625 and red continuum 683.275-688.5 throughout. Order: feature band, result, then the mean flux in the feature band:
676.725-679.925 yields -0.010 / 14.4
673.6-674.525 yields -0.020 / 14.8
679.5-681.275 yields -0.007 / 14.2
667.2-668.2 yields 0.014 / 14.7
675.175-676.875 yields 0.021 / 14.1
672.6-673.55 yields -0.011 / 14.7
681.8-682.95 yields -0.009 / 14.1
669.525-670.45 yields -0.003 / 14.8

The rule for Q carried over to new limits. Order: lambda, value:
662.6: 14.34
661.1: 14.95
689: 14.17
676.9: 14.21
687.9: 14.33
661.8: 15.76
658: 14.45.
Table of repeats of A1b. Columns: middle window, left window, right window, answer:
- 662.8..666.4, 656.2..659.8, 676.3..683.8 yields -0.037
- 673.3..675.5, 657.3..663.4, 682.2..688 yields 0.001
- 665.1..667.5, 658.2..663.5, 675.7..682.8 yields -0.014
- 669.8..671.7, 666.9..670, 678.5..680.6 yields -0.015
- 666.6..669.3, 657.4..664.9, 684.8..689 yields -0.006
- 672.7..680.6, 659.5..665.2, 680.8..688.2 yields 0.007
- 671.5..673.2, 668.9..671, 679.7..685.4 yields 0.029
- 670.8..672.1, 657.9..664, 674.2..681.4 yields 0.009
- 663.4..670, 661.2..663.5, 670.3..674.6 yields -0.009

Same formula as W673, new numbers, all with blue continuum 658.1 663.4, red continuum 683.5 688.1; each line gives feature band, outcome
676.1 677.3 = 0.02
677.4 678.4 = -0.03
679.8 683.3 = -0.05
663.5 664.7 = -0.04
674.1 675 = 0.02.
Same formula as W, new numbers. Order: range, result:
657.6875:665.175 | 15.3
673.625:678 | 14.3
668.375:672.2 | 14.8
